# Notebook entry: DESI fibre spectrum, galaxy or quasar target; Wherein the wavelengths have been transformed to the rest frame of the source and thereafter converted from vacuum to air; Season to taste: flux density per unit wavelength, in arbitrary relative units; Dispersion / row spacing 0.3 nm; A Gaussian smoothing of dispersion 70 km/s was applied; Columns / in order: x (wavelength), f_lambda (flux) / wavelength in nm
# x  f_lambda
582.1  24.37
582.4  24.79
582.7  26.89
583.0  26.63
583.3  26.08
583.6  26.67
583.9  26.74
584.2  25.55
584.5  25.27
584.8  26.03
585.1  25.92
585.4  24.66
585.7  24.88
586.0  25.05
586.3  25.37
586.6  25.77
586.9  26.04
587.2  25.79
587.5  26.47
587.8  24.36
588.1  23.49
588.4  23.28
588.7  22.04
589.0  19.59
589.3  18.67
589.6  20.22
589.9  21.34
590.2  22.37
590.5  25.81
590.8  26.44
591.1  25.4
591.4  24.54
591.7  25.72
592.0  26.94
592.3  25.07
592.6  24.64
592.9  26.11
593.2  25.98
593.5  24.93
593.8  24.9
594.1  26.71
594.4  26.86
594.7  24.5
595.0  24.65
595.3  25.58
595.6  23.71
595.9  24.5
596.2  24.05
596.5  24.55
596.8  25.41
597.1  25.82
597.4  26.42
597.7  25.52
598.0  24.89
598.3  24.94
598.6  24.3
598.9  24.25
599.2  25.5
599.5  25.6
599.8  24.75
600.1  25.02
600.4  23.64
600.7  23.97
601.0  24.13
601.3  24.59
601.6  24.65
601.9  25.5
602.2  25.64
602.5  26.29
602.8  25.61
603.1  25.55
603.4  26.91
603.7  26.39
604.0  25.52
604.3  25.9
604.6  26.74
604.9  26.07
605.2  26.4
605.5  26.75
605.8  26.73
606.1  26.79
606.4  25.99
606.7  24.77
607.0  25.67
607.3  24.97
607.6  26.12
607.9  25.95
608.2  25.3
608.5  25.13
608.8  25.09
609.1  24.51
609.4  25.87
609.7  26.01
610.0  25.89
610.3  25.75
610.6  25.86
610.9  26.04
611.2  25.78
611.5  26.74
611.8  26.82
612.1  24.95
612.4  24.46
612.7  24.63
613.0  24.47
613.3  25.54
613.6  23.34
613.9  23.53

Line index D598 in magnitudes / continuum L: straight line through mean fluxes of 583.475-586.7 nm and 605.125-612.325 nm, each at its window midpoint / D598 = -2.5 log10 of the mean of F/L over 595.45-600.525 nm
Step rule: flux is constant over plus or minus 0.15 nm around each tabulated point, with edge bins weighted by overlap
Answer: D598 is 0.04 mag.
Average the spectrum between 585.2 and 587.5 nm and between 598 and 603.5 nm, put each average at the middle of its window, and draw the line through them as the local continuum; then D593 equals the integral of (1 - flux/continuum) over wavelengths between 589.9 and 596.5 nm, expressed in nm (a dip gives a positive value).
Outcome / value 0.04 nm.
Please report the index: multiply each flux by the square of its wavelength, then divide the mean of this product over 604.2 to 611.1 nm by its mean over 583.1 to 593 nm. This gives 1.12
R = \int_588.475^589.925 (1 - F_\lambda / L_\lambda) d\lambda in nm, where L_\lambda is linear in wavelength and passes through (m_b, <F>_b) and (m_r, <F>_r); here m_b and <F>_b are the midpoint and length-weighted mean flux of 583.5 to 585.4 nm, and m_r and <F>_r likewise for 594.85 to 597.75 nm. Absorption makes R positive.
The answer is 0.29 nm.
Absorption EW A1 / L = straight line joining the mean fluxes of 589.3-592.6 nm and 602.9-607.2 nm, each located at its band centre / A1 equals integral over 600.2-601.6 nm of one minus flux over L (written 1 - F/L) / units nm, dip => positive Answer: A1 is 0.08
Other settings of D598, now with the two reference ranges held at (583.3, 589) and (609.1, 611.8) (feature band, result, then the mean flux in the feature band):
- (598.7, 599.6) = 0.02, 25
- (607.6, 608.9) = 0.02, 25.5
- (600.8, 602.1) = 0.04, 24.7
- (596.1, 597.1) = 0.02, 24.9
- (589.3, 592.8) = 0.05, 24.2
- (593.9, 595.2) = -0.01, 25.6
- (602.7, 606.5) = -0.02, 26.3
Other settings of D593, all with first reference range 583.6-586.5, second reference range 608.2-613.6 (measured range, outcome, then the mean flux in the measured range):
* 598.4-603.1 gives 0.105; 24.9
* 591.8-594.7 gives -0.023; 25.7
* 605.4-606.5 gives -0.048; 26.6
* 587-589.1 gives 0.150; 23.7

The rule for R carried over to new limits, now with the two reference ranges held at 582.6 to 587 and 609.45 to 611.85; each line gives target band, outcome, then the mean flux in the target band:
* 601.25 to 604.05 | 0.031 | 25.7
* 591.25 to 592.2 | 0.007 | 25.7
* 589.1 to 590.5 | 0.255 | 21.2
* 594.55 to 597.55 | 0.117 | 24.9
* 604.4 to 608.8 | 0.018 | 25.9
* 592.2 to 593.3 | 0.019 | 25.4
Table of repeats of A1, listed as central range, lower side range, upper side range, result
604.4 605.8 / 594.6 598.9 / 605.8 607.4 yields -0.05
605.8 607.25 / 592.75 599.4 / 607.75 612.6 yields -0.02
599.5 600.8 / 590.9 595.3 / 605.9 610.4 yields 0.05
